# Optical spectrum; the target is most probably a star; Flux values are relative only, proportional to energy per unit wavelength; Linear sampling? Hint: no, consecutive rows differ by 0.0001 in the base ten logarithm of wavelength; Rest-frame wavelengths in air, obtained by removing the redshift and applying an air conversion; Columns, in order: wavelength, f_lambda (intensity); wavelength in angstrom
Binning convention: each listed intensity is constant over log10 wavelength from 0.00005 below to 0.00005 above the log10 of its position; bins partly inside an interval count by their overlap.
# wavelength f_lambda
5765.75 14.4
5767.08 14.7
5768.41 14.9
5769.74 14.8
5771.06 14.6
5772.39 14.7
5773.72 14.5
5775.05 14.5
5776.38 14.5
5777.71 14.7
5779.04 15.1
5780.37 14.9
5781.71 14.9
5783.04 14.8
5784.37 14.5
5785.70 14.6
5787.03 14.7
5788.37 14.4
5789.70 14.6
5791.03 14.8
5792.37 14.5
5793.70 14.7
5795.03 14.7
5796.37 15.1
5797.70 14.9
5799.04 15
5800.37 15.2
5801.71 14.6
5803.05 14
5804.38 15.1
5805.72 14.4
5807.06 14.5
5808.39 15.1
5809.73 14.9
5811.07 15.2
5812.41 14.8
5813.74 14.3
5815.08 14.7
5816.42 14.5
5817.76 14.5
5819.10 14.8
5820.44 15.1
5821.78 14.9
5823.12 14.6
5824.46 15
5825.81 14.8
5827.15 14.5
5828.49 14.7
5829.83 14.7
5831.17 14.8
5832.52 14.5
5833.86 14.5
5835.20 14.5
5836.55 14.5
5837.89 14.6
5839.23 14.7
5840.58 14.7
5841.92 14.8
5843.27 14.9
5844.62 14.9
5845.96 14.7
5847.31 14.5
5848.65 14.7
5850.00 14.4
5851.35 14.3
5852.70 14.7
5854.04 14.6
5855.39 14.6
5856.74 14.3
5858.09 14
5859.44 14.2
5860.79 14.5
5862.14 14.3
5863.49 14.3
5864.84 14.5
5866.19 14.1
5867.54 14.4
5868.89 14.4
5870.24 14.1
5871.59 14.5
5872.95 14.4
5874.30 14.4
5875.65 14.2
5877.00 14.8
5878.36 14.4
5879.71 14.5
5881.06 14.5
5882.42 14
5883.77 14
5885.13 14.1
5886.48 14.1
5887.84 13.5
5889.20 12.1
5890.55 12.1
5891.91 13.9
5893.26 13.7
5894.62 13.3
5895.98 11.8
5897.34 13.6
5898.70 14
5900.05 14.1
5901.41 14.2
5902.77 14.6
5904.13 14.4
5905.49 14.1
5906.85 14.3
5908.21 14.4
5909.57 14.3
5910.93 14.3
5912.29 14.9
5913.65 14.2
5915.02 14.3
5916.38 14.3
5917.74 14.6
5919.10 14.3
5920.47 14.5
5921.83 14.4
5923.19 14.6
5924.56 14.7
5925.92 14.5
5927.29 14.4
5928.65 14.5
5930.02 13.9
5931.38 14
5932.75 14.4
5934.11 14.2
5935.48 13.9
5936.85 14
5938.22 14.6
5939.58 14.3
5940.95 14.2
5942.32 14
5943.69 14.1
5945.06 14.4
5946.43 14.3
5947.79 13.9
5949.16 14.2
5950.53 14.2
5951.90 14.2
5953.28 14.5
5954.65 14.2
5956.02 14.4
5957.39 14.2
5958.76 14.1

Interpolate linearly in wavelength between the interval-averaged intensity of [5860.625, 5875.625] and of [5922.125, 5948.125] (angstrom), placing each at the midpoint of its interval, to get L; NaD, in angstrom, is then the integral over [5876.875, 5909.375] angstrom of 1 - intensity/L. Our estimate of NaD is 1.1 angstrom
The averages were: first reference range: 14.3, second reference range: 14.3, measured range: 13.8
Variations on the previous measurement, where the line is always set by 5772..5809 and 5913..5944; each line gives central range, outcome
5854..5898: 1.4 angstrom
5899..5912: 0.1 angstrom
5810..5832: -0.2 angstrom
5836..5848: -0.1 angstrom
